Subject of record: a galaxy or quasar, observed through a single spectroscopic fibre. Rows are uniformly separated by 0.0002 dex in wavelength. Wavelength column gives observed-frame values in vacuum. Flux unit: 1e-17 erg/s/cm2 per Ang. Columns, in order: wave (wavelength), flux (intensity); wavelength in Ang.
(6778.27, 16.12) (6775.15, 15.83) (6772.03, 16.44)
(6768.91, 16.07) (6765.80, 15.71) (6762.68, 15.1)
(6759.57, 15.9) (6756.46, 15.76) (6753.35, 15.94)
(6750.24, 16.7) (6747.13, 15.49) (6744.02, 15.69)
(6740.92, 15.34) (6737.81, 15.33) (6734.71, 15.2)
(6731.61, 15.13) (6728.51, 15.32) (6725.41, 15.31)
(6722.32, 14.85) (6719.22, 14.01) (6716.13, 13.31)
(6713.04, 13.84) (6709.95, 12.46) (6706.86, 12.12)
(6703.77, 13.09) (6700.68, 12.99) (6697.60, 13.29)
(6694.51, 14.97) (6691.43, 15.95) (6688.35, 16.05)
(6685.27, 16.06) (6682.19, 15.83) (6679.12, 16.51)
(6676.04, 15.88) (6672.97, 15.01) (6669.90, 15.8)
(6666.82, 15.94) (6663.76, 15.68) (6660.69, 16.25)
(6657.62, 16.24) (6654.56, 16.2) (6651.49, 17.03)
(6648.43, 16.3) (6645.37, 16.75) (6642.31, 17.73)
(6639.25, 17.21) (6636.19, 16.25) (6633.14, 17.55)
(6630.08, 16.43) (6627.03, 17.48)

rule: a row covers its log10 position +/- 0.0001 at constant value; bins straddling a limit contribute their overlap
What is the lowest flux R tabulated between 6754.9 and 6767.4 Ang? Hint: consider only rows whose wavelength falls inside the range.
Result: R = 15.1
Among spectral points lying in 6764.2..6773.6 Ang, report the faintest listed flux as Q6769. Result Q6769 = 15.71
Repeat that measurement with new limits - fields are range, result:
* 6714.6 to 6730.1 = 13.31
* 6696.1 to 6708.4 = 12.12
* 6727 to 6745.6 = 15.13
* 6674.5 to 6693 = 15.83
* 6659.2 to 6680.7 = 15.01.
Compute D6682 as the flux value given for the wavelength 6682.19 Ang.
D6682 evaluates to 15.83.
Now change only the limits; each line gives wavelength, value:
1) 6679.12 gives 16.51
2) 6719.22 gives 14.01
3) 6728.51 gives 15.32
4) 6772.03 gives 16.44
